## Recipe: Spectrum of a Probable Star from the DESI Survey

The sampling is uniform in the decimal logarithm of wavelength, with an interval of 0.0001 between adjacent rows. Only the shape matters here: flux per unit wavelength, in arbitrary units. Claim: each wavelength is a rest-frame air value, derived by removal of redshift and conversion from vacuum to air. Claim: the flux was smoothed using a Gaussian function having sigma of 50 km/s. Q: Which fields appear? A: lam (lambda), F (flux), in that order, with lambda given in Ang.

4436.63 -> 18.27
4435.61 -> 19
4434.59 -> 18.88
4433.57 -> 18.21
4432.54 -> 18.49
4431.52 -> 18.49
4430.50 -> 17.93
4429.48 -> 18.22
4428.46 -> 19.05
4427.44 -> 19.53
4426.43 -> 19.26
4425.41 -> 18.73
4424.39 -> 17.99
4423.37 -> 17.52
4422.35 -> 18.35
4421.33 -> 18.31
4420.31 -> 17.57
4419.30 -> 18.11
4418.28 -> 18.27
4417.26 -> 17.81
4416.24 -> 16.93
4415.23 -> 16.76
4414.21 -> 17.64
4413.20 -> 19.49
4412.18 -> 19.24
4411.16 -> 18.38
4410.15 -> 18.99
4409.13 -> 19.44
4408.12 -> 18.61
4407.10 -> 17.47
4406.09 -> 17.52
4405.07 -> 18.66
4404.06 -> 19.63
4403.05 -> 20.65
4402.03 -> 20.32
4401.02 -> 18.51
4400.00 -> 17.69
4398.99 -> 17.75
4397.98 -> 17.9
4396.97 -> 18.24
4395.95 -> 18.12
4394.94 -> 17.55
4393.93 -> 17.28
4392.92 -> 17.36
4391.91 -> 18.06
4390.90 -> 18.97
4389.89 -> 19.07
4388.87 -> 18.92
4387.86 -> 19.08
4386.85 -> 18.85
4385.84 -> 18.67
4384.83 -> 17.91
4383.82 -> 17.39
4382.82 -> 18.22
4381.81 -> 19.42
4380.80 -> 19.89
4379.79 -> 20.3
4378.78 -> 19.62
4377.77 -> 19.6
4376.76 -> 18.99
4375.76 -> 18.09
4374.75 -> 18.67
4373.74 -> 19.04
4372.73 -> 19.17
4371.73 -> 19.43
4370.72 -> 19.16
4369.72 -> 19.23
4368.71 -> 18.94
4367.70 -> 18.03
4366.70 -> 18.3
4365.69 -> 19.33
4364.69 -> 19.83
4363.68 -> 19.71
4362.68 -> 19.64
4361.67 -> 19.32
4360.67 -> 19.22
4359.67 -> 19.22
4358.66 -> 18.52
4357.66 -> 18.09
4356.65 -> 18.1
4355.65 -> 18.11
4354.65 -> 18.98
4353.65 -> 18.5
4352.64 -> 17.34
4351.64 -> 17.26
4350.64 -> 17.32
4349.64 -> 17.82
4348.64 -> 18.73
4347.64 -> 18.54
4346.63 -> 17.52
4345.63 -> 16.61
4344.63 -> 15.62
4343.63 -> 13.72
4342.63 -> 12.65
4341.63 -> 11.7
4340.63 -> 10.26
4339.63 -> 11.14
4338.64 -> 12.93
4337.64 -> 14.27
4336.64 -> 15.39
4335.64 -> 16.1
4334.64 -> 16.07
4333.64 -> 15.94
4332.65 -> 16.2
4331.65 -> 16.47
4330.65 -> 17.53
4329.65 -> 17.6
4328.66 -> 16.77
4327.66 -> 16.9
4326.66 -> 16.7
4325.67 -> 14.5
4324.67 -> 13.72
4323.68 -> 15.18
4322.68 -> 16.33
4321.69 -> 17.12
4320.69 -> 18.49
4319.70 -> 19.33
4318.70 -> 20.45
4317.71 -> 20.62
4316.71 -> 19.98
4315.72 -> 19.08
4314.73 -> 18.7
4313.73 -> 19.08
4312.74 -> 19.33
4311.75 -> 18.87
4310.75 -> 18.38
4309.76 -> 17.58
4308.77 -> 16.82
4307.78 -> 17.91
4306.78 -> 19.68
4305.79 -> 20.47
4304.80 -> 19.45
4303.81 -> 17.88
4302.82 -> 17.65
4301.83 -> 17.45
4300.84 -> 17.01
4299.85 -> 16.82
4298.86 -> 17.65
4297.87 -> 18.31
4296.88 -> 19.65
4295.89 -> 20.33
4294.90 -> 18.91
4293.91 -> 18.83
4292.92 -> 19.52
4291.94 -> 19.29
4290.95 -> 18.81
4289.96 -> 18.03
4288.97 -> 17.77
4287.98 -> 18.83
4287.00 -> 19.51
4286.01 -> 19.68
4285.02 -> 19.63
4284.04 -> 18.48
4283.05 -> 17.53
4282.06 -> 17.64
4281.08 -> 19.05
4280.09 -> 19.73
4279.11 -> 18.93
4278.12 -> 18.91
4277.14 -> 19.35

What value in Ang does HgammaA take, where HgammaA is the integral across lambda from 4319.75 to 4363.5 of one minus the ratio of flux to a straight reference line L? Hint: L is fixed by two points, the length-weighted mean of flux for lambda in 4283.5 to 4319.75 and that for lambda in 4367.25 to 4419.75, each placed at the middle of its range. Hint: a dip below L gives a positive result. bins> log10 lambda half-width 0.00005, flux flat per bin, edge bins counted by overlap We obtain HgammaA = 5.1 Ang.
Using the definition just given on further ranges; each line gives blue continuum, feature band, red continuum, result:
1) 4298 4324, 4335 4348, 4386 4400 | 2.84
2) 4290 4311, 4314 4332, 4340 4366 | 0.45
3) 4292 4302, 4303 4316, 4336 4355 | -0.67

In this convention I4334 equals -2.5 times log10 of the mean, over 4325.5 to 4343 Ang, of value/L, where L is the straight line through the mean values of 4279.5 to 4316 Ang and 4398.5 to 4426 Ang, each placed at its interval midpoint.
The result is 0.23 mag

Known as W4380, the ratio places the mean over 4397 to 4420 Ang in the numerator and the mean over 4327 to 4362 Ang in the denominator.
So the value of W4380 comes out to 1.1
